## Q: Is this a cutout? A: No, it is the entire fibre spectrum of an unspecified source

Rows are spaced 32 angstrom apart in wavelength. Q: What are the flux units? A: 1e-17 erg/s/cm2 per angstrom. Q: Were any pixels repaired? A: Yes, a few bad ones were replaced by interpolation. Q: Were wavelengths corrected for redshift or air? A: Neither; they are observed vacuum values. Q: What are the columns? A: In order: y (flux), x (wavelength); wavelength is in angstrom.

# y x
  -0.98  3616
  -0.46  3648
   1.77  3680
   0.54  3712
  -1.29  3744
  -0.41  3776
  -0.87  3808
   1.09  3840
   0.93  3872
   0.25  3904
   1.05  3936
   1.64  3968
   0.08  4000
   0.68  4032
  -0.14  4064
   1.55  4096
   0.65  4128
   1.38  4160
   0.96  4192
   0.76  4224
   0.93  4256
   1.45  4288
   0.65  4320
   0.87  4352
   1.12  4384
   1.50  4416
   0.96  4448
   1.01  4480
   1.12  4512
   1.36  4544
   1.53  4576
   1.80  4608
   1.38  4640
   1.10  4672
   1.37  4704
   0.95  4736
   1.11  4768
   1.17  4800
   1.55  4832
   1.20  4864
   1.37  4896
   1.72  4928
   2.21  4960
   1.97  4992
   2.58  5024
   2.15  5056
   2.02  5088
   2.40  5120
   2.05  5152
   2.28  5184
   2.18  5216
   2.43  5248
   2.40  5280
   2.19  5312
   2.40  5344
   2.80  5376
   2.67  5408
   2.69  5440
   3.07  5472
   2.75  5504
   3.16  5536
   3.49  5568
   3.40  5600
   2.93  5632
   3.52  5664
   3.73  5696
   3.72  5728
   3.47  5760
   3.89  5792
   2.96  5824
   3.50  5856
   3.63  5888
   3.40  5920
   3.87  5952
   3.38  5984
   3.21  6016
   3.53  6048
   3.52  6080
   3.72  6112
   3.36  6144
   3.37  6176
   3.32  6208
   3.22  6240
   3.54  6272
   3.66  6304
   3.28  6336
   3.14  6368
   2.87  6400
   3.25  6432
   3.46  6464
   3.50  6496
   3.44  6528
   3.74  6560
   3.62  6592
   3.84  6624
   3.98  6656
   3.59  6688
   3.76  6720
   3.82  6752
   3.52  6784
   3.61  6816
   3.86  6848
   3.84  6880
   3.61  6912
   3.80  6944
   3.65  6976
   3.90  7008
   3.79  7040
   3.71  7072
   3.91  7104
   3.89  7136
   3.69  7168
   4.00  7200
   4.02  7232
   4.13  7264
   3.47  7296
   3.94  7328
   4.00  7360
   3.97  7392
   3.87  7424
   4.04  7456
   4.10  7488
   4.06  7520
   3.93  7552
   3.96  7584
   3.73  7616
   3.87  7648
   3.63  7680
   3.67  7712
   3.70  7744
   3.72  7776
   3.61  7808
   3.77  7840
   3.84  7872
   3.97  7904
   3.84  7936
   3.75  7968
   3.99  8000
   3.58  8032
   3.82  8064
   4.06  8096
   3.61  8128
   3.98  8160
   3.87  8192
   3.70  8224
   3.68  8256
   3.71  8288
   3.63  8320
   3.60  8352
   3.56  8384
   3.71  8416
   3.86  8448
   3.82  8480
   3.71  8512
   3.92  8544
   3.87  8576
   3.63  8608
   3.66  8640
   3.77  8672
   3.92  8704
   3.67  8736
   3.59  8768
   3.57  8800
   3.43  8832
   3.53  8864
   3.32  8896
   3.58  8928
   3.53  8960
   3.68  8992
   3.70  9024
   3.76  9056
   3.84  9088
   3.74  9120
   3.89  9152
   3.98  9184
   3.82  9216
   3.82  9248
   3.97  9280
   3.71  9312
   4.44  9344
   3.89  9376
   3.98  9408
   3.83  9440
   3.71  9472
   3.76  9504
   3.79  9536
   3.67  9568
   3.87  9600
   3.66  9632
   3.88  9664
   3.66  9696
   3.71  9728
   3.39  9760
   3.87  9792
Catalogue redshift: 0.24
